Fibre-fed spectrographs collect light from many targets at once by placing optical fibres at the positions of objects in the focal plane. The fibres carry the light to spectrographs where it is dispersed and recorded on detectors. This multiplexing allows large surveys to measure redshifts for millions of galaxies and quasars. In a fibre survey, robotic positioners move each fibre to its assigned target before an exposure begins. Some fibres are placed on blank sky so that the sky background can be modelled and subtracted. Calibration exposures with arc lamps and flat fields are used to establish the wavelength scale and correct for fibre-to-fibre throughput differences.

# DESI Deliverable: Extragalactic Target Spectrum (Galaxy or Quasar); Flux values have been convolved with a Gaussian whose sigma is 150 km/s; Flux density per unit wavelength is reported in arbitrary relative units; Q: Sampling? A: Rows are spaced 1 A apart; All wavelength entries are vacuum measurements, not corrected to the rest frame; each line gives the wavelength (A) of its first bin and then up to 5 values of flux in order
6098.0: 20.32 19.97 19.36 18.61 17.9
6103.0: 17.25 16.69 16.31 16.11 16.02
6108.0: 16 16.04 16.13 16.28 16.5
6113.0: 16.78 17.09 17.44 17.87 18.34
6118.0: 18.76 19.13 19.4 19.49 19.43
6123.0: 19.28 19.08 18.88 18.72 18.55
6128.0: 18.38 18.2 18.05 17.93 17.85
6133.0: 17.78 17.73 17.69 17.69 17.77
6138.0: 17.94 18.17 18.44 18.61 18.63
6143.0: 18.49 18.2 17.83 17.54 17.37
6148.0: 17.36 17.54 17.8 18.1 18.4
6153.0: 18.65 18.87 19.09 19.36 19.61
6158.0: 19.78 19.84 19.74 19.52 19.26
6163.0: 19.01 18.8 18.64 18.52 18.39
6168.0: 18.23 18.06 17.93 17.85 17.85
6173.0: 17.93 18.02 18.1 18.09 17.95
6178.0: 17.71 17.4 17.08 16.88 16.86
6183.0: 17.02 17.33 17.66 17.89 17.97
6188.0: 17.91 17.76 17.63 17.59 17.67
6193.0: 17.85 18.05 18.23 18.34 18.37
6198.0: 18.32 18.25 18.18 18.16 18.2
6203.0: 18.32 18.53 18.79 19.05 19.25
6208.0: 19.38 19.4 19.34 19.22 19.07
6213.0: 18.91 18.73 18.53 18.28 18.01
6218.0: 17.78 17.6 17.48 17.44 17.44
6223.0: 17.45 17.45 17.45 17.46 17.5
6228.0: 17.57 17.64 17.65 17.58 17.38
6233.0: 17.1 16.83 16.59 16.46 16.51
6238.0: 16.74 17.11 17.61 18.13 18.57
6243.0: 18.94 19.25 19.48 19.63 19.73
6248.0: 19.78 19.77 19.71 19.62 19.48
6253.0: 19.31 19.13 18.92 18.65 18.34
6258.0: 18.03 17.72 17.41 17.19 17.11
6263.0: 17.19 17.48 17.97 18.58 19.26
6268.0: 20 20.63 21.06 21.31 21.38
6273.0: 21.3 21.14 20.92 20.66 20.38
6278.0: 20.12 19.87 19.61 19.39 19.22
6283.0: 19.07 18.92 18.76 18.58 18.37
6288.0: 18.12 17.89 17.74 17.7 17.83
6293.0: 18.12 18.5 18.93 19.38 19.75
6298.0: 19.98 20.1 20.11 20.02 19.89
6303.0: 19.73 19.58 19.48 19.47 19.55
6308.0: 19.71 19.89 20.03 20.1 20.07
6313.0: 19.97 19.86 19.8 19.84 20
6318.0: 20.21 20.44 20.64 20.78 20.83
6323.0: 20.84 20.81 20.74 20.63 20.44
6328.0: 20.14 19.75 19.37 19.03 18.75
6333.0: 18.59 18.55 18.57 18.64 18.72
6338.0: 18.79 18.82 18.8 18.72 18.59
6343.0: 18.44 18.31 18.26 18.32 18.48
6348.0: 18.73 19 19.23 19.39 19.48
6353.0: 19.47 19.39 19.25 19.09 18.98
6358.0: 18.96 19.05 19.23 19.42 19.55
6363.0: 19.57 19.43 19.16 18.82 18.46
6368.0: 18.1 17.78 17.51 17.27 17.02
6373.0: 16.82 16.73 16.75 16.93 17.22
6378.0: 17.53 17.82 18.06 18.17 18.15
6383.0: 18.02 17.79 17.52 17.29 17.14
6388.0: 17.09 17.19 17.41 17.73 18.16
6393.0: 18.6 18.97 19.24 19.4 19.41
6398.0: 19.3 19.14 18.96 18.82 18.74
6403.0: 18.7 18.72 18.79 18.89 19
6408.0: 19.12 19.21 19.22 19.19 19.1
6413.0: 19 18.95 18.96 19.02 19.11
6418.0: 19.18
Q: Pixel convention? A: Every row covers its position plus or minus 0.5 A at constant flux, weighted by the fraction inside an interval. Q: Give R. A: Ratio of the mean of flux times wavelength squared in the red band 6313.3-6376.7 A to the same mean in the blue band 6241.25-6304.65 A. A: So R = 1.01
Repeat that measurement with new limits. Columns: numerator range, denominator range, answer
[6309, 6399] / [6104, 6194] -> 1.12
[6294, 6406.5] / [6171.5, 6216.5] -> 1.10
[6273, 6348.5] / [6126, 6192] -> 1.12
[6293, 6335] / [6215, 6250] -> 1.14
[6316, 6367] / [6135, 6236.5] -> 1.12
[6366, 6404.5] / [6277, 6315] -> 0.96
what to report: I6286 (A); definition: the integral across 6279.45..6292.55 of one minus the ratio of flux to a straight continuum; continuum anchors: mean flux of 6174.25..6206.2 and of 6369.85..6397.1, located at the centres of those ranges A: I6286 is -0.5 A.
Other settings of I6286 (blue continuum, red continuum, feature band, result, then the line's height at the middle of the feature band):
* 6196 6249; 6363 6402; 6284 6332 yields -3.94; 18.1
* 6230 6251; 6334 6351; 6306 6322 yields -1.33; 18.5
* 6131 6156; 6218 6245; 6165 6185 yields 0.14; 17.9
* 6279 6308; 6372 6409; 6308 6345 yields -1.65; 18.8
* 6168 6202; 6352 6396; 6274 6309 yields -2.46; 18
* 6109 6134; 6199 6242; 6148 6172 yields -0.88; 18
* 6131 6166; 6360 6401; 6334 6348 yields -0.30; 18.2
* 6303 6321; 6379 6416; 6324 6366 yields 0.56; 19.4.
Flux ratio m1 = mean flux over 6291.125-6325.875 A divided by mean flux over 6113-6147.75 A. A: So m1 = 1.09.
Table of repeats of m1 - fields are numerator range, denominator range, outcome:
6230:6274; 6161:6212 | 1.02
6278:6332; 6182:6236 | 1.09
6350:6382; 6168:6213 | 1.02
